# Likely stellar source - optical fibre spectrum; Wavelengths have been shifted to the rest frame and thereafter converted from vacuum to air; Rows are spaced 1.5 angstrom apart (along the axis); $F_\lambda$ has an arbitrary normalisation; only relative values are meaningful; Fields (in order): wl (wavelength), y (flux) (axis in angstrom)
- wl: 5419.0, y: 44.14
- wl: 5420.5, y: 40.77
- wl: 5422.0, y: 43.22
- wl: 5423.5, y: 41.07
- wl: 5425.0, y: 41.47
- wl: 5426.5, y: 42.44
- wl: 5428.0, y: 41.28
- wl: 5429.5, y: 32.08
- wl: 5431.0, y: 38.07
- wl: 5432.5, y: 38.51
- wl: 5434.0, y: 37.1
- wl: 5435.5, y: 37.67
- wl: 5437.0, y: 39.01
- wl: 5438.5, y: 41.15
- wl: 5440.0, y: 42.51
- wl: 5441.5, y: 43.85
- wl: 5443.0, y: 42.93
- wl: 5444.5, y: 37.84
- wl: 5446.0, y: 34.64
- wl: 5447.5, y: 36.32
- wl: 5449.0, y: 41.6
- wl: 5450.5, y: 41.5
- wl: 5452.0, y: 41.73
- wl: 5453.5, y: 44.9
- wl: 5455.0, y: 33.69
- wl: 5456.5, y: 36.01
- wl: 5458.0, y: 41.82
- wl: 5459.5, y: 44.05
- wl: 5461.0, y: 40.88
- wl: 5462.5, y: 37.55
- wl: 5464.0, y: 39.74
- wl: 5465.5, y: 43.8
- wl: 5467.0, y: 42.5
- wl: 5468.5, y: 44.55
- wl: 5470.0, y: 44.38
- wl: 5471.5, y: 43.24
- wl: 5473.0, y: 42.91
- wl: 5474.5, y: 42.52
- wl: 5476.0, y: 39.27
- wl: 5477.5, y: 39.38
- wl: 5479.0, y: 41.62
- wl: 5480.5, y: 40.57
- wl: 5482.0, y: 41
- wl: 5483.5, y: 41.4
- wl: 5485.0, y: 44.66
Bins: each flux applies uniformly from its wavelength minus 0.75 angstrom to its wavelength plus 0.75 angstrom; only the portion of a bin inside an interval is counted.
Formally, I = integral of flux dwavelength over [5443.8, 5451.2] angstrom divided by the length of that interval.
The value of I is 38.4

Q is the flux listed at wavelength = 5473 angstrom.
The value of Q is 42.91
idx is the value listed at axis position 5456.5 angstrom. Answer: 36.01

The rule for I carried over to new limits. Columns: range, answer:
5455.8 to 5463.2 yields 40.1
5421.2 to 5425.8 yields 41.9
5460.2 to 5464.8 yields 39.5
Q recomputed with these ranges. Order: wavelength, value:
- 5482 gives 41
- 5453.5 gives 44.9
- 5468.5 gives 44.55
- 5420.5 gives 40.77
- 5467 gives 42.5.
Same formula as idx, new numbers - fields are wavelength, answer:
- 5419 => 44.14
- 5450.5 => 41.5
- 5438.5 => 41.15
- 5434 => 37.1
